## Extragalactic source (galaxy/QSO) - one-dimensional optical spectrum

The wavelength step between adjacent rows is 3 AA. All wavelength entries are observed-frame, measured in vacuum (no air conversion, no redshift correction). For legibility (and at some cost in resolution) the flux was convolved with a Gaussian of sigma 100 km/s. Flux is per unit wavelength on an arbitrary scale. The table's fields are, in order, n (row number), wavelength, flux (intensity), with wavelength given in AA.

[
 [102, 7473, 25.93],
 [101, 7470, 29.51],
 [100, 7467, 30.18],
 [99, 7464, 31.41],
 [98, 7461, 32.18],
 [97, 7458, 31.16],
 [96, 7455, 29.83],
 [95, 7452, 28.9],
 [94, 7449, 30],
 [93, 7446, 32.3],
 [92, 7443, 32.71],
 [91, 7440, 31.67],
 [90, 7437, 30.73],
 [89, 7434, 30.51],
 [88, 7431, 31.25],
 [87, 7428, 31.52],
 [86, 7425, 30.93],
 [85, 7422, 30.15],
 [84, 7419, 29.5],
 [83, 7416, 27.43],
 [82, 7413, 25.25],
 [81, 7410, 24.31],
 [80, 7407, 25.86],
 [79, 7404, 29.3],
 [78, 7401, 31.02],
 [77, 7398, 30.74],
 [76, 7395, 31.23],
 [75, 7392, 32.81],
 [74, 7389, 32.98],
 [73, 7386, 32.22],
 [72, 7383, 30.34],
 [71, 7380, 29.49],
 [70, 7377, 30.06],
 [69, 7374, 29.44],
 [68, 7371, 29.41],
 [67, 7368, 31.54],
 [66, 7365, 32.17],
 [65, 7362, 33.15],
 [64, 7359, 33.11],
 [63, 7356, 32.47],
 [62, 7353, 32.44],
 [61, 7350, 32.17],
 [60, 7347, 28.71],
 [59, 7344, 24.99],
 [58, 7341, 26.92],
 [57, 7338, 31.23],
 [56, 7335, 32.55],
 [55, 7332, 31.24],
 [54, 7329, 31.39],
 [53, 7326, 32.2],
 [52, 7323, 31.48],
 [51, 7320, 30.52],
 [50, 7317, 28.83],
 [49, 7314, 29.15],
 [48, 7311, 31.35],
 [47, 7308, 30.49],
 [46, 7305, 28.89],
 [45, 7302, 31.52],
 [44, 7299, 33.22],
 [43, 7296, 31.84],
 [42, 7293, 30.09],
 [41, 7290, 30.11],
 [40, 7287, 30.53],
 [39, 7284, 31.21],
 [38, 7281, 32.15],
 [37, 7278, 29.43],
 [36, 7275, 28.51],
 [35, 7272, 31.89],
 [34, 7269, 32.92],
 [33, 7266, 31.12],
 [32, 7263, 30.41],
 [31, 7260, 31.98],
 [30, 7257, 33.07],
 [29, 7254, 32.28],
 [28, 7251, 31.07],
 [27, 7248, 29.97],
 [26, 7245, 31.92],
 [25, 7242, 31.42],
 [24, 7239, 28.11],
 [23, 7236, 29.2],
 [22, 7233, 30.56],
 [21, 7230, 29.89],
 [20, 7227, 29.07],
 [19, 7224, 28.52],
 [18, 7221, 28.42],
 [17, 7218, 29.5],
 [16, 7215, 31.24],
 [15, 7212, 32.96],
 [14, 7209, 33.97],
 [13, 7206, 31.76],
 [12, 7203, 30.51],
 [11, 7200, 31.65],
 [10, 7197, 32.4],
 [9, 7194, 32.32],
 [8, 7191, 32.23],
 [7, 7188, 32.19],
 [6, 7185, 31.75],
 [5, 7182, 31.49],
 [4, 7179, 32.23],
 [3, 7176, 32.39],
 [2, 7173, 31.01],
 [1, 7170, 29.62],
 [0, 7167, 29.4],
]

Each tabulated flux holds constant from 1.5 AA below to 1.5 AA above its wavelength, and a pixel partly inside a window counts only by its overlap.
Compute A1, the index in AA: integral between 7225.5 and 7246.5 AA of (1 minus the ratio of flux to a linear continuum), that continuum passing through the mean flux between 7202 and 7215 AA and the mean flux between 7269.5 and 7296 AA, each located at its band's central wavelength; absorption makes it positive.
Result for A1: 1.08 AA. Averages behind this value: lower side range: 32.2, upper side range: 30.7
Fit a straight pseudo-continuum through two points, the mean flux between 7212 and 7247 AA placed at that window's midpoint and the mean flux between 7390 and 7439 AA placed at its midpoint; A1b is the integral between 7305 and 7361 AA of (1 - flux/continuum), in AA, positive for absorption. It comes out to -1.6 AA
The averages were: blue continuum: 29.9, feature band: 30.6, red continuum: 29.6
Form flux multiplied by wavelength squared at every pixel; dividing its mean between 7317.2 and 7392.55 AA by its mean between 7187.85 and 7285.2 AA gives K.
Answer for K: 1.0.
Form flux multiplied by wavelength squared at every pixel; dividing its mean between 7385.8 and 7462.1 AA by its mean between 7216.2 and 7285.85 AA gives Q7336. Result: 1.04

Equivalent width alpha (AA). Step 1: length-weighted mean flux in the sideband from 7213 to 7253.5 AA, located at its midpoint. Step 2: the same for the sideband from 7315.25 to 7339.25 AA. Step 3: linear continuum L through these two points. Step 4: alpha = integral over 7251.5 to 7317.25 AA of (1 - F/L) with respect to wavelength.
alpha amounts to -0.8 AA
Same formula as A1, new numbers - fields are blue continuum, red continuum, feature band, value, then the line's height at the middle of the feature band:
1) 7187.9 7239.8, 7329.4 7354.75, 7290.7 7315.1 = -0.4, 30.3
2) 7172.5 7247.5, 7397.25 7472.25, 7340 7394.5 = -1.1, 30.2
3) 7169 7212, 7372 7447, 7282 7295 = 0.2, 31.1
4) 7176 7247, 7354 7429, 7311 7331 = -0.1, 30.6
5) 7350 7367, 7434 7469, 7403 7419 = 2.5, 31.7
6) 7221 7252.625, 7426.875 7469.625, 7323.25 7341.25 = -0.5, 30.4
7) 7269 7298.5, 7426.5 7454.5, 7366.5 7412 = 1.4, 31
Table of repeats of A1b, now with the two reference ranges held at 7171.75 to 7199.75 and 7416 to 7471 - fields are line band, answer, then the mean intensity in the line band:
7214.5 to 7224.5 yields 0.79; 29.3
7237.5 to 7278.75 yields 0.78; 31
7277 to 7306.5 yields 0.51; 30.9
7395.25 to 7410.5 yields 1.07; 28.7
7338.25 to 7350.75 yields 1.18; 28.3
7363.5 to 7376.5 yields 0.20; 30.6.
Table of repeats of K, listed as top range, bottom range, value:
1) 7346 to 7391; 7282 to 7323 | 1.04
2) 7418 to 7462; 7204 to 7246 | 1.08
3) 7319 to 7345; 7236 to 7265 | 1.00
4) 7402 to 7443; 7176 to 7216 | 0.97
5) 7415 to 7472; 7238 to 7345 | 1.04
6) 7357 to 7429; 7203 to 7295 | 1.02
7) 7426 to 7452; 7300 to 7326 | 1.06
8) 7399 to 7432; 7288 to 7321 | 0.97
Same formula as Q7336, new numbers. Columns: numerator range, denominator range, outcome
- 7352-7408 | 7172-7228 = 1.04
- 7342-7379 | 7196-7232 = 1.04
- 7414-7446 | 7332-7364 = 1.02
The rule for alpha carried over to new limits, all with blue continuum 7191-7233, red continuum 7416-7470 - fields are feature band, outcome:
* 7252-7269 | -0.5 AA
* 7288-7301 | -0.2 AA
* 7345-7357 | -0.1 AA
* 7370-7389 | 0.2 AA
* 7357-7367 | -0.6 AA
